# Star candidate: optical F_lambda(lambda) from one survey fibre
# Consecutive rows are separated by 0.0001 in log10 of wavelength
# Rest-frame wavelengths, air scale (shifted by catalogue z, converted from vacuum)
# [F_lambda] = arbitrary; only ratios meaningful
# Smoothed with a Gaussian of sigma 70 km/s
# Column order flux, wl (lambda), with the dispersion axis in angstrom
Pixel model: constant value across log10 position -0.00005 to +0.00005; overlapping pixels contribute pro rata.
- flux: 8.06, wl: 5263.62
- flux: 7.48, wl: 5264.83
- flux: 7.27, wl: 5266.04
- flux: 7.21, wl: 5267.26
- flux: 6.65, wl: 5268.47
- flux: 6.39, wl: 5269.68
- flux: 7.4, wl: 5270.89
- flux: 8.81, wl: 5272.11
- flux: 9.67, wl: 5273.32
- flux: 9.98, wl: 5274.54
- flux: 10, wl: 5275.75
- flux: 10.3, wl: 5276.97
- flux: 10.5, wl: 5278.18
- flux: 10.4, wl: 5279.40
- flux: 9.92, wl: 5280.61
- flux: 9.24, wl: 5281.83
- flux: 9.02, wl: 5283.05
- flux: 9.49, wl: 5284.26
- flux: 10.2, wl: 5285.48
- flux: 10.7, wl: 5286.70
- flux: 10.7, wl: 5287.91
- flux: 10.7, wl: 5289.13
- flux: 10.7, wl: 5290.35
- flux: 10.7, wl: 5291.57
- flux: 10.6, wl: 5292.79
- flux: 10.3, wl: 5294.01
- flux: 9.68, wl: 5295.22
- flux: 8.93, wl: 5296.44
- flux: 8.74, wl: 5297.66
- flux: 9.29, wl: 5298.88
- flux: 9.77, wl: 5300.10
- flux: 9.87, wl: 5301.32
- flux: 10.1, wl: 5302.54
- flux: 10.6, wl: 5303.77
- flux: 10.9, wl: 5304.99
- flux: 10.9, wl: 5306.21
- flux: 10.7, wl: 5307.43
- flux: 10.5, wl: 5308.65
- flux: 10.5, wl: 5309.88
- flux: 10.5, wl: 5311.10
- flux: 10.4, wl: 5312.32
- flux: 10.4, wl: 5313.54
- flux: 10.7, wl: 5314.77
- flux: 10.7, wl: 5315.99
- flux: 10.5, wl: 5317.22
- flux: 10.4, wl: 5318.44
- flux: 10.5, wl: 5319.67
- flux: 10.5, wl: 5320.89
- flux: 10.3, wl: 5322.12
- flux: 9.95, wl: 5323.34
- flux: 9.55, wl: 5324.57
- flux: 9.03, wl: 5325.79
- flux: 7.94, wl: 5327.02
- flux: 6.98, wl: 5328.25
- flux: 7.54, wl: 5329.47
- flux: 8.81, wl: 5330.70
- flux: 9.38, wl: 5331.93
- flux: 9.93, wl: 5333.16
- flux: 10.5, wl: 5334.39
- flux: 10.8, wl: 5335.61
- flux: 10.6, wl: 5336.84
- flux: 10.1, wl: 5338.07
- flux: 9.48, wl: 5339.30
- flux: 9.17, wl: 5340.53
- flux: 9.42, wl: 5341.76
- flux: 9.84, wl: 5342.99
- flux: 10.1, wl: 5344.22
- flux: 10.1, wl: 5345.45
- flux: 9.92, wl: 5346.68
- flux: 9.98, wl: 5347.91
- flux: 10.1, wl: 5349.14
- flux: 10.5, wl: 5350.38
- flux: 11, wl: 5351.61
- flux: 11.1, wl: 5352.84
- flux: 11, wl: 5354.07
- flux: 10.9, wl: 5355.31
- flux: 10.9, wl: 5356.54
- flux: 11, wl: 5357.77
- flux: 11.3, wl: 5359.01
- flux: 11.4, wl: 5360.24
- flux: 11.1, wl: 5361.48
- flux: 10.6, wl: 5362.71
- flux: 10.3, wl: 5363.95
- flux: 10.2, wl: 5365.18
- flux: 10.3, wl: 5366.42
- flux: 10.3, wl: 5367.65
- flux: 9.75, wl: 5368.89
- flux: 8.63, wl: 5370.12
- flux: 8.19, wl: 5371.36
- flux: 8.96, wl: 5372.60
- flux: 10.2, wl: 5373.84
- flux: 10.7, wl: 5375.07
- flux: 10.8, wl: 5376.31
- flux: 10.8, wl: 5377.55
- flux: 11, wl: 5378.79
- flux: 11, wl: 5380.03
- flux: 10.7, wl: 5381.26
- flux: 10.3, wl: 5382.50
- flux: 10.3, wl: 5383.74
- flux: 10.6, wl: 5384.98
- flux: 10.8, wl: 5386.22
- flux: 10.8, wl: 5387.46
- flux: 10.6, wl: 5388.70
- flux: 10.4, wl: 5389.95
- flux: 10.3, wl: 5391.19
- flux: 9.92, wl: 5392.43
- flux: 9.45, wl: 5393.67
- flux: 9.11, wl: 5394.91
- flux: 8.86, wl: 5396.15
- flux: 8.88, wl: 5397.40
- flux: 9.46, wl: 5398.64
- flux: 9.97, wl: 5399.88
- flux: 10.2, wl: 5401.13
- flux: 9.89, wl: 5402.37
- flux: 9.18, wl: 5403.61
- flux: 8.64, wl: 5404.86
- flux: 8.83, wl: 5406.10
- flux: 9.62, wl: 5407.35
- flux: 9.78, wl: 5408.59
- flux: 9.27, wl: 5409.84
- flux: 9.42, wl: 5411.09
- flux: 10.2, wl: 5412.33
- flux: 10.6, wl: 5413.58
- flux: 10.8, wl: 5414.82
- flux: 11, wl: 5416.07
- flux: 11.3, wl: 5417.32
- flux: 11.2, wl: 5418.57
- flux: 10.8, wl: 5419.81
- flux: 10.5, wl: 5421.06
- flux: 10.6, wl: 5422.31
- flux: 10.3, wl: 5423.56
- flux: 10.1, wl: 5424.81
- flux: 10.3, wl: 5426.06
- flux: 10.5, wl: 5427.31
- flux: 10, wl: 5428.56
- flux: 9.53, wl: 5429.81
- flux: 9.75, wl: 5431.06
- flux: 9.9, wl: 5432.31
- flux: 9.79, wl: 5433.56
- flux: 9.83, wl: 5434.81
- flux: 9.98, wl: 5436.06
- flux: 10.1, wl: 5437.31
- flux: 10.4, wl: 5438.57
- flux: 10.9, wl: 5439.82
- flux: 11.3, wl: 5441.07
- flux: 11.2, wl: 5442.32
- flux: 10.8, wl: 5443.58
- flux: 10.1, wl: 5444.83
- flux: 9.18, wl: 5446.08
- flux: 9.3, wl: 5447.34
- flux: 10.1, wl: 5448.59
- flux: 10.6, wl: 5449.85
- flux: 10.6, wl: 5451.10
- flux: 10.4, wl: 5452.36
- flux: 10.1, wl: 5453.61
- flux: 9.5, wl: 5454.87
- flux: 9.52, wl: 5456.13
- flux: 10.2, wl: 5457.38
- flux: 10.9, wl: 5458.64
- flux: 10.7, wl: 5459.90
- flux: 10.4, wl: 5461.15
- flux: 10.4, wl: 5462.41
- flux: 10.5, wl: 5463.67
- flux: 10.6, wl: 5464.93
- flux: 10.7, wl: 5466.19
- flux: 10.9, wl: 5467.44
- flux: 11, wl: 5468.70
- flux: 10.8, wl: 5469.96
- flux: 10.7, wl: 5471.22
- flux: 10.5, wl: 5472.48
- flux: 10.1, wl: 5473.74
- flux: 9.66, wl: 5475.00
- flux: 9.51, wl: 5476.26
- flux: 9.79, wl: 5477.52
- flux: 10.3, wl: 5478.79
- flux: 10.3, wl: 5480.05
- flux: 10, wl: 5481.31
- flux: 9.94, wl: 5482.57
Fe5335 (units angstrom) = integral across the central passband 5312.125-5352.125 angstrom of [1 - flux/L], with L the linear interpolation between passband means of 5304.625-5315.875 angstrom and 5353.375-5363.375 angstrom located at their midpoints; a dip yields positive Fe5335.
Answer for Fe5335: 3.5 angstrom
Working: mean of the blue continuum 10.6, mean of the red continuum 11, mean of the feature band 9.84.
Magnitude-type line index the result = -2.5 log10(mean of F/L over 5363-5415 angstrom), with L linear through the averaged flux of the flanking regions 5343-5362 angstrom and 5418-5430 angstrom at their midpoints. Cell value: 0.062 mag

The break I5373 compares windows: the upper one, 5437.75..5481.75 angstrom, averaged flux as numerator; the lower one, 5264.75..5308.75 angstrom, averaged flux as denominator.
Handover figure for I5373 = 1.08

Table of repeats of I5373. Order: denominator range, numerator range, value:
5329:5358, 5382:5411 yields 0.97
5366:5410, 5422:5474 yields 1.04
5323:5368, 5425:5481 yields 1.02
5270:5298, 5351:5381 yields 1.07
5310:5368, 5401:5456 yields 1.00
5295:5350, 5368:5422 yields 1.02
